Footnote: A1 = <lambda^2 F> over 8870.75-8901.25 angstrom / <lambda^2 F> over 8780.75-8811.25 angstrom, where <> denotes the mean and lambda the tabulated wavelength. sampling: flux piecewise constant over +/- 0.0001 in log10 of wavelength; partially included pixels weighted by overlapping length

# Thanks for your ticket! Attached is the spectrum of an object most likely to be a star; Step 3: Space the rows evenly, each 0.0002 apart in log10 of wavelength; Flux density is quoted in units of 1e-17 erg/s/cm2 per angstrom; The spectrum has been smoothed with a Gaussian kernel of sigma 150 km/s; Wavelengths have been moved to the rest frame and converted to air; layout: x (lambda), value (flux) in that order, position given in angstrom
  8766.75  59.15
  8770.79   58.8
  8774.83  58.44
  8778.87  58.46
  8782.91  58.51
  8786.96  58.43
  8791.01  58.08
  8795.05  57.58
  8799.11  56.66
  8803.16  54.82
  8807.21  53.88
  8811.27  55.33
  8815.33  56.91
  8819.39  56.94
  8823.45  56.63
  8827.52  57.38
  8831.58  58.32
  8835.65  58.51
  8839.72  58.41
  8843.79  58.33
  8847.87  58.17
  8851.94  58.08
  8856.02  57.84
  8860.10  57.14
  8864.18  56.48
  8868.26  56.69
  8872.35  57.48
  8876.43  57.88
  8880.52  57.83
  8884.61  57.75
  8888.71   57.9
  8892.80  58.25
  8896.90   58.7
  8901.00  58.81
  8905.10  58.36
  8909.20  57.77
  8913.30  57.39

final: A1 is 1.0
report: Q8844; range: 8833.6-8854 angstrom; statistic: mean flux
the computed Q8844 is 58.3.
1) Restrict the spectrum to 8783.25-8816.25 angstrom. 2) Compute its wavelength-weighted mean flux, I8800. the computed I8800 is 56.5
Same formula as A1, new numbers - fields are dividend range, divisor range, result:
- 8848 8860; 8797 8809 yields 1.06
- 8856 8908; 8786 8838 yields 1.03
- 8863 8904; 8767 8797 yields 1.01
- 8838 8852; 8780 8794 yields 1.01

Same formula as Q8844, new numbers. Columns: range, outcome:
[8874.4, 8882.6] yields 57.8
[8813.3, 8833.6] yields 57.2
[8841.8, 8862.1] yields 57.9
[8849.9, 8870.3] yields 57.3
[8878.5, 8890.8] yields 57.8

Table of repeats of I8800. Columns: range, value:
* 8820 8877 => 57.6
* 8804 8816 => 55.1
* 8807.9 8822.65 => 56.2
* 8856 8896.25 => 57.5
